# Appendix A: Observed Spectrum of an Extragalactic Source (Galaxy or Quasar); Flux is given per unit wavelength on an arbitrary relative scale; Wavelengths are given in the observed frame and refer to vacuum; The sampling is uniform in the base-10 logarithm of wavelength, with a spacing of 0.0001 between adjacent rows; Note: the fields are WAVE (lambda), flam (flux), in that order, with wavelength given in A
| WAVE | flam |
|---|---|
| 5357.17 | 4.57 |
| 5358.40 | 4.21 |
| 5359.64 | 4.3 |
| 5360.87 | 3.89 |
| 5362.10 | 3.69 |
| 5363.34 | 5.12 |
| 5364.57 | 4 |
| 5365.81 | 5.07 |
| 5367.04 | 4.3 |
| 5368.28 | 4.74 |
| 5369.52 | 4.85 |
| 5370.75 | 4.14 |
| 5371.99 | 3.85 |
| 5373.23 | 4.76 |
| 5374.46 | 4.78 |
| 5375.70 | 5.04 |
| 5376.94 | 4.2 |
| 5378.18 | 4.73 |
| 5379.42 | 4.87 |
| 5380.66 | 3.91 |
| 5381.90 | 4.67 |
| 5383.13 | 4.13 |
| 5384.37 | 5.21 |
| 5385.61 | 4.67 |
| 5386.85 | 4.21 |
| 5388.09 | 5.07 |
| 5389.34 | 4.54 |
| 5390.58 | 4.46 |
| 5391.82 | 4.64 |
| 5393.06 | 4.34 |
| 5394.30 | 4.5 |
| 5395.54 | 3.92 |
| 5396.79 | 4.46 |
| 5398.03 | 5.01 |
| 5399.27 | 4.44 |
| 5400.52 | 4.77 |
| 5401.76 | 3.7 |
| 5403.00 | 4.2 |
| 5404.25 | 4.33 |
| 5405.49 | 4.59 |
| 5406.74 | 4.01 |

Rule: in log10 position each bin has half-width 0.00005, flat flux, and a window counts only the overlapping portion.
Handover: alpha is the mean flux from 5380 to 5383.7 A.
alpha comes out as 4.25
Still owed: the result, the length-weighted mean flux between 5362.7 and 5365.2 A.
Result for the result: 4.55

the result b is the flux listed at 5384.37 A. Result 5.21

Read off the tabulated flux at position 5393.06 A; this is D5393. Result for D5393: 4.34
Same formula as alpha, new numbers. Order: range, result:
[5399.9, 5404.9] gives 4.26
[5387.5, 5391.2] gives 4.68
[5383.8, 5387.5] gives 4.69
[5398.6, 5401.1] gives 4.6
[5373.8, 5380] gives 4.72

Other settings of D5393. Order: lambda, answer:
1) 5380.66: 3.91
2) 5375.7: 5.04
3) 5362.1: 3.69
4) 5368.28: 4.74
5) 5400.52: 4.77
